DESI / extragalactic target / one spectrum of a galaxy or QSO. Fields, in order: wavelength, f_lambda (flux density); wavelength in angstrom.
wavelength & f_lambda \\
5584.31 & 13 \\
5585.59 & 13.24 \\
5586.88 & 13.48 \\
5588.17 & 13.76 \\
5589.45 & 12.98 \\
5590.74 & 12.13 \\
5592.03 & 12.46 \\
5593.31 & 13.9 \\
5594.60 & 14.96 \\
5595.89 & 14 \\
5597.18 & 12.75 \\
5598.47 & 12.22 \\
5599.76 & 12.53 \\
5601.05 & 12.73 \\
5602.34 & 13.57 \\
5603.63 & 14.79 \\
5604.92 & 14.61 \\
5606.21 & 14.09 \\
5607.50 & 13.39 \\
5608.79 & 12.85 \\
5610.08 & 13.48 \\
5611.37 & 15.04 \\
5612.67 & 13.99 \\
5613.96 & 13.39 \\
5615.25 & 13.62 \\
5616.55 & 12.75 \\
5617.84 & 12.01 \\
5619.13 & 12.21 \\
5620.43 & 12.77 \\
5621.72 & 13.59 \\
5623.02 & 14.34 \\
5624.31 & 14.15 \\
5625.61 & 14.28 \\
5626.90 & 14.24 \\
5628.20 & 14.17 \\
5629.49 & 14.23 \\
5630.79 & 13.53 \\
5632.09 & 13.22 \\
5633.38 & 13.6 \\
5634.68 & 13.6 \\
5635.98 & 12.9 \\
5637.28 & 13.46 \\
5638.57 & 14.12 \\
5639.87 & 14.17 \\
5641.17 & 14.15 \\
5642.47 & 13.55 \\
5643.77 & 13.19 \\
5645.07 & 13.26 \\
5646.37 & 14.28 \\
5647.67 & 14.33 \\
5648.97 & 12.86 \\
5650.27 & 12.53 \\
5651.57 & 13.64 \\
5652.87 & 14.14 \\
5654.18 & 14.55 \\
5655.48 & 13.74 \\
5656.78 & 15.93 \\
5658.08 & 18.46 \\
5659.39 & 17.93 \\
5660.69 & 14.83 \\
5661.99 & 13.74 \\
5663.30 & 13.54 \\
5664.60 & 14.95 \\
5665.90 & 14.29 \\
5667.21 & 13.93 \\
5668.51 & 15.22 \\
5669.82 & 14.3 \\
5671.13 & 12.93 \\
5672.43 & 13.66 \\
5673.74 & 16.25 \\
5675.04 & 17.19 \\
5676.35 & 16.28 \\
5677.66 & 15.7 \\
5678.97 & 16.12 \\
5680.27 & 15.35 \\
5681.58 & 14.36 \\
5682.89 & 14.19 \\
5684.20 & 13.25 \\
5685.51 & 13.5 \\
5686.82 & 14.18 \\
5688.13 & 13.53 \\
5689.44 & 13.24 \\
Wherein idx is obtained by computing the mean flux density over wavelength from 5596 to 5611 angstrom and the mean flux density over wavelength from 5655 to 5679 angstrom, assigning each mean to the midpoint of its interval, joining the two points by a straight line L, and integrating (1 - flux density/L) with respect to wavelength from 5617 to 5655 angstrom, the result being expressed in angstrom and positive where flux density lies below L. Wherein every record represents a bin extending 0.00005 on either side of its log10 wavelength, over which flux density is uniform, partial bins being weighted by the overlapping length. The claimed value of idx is 1.88 angstrom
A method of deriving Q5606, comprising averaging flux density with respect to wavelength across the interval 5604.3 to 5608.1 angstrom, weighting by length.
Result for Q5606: 14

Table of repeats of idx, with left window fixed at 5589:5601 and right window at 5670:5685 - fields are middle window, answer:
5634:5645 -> 0.4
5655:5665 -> -0.6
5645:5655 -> 0.4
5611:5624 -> 0.2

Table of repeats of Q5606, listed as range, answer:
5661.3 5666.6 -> 14.1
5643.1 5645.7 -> 13.2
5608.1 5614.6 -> 13.7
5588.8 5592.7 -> 12.6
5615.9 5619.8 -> 12.3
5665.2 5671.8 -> 14.1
